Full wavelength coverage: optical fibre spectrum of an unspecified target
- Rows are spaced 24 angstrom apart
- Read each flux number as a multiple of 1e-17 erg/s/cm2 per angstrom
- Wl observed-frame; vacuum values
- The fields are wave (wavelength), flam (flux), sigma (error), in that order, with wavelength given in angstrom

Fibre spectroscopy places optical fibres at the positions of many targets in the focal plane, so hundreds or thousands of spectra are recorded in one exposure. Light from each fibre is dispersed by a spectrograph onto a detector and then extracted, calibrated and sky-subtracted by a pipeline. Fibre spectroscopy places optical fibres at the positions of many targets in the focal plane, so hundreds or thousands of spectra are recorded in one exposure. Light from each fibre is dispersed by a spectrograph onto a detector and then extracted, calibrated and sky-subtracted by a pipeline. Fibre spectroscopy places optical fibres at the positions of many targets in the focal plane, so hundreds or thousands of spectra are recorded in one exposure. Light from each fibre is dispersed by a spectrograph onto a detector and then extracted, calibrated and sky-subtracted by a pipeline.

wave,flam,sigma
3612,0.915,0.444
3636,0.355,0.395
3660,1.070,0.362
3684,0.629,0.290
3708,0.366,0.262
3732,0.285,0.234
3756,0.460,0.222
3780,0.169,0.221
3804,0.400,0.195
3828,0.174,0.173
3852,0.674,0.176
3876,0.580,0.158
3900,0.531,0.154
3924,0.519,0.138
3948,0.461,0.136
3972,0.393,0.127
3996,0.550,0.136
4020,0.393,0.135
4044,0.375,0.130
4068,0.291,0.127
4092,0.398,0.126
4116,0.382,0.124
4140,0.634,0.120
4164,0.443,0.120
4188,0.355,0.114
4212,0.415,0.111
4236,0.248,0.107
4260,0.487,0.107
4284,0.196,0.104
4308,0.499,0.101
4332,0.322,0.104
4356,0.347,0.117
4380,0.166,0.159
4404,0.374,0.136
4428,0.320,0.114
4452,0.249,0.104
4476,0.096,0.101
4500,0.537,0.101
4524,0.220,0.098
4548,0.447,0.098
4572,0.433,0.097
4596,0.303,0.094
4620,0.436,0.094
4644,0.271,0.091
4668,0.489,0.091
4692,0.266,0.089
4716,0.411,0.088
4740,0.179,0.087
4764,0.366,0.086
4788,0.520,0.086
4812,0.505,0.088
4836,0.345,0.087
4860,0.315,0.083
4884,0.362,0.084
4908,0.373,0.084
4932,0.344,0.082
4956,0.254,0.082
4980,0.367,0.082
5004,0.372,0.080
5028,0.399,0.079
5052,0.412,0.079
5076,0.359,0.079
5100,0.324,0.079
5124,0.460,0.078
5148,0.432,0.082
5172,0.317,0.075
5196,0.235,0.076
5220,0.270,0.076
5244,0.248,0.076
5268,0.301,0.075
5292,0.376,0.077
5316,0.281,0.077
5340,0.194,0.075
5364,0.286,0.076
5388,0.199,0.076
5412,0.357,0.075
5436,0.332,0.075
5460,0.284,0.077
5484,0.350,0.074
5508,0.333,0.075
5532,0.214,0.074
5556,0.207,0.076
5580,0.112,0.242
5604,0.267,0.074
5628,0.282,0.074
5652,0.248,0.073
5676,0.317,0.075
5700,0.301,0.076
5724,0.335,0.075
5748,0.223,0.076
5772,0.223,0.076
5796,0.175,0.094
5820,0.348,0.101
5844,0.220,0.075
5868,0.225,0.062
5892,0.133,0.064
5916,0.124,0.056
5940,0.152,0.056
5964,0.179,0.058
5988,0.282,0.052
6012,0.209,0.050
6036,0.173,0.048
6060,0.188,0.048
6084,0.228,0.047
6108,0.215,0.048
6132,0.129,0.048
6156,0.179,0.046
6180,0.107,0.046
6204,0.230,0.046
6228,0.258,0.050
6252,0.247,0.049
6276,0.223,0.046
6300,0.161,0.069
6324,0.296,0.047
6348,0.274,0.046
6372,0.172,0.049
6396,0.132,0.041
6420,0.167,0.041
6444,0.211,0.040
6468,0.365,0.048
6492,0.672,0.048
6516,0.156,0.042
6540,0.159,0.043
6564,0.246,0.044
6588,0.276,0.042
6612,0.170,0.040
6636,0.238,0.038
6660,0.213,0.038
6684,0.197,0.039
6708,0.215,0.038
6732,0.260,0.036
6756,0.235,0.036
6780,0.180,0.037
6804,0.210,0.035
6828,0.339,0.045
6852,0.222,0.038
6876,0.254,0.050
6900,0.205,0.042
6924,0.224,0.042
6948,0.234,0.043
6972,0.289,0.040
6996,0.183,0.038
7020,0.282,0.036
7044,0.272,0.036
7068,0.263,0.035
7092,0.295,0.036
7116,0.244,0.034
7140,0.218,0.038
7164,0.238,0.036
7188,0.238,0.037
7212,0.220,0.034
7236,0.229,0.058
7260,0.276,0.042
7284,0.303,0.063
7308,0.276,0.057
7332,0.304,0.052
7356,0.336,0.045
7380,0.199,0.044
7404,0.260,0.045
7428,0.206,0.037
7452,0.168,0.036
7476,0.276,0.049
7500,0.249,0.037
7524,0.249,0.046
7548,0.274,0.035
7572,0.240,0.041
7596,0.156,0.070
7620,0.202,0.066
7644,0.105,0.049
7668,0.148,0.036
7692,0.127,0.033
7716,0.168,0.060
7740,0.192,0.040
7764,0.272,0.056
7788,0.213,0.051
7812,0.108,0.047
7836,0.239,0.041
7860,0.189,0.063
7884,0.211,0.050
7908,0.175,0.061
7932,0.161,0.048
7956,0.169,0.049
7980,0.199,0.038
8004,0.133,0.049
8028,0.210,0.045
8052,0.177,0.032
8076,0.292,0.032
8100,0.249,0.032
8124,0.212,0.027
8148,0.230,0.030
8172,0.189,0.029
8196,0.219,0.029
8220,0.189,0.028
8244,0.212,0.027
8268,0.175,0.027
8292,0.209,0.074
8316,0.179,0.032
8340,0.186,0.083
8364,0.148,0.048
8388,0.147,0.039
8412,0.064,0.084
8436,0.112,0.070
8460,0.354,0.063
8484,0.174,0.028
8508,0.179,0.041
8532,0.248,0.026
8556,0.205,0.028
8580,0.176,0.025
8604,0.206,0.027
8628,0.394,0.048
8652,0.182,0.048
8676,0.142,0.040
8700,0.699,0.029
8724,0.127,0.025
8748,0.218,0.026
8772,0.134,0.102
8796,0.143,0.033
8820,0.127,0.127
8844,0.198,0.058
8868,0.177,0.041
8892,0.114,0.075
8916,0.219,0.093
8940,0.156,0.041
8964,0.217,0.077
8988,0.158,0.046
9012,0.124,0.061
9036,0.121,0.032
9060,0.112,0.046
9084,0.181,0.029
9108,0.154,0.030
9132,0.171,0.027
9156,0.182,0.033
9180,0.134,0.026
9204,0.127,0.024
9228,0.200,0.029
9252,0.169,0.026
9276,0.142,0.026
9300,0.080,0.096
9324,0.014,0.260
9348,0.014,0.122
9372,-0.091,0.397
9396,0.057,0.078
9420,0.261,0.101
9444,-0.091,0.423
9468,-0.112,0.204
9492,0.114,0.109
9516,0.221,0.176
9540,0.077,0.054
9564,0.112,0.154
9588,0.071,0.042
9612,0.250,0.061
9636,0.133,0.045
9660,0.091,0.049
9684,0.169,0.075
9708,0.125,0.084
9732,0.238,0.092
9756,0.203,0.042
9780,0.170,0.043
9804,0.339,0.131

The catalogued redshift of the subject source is 0.74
